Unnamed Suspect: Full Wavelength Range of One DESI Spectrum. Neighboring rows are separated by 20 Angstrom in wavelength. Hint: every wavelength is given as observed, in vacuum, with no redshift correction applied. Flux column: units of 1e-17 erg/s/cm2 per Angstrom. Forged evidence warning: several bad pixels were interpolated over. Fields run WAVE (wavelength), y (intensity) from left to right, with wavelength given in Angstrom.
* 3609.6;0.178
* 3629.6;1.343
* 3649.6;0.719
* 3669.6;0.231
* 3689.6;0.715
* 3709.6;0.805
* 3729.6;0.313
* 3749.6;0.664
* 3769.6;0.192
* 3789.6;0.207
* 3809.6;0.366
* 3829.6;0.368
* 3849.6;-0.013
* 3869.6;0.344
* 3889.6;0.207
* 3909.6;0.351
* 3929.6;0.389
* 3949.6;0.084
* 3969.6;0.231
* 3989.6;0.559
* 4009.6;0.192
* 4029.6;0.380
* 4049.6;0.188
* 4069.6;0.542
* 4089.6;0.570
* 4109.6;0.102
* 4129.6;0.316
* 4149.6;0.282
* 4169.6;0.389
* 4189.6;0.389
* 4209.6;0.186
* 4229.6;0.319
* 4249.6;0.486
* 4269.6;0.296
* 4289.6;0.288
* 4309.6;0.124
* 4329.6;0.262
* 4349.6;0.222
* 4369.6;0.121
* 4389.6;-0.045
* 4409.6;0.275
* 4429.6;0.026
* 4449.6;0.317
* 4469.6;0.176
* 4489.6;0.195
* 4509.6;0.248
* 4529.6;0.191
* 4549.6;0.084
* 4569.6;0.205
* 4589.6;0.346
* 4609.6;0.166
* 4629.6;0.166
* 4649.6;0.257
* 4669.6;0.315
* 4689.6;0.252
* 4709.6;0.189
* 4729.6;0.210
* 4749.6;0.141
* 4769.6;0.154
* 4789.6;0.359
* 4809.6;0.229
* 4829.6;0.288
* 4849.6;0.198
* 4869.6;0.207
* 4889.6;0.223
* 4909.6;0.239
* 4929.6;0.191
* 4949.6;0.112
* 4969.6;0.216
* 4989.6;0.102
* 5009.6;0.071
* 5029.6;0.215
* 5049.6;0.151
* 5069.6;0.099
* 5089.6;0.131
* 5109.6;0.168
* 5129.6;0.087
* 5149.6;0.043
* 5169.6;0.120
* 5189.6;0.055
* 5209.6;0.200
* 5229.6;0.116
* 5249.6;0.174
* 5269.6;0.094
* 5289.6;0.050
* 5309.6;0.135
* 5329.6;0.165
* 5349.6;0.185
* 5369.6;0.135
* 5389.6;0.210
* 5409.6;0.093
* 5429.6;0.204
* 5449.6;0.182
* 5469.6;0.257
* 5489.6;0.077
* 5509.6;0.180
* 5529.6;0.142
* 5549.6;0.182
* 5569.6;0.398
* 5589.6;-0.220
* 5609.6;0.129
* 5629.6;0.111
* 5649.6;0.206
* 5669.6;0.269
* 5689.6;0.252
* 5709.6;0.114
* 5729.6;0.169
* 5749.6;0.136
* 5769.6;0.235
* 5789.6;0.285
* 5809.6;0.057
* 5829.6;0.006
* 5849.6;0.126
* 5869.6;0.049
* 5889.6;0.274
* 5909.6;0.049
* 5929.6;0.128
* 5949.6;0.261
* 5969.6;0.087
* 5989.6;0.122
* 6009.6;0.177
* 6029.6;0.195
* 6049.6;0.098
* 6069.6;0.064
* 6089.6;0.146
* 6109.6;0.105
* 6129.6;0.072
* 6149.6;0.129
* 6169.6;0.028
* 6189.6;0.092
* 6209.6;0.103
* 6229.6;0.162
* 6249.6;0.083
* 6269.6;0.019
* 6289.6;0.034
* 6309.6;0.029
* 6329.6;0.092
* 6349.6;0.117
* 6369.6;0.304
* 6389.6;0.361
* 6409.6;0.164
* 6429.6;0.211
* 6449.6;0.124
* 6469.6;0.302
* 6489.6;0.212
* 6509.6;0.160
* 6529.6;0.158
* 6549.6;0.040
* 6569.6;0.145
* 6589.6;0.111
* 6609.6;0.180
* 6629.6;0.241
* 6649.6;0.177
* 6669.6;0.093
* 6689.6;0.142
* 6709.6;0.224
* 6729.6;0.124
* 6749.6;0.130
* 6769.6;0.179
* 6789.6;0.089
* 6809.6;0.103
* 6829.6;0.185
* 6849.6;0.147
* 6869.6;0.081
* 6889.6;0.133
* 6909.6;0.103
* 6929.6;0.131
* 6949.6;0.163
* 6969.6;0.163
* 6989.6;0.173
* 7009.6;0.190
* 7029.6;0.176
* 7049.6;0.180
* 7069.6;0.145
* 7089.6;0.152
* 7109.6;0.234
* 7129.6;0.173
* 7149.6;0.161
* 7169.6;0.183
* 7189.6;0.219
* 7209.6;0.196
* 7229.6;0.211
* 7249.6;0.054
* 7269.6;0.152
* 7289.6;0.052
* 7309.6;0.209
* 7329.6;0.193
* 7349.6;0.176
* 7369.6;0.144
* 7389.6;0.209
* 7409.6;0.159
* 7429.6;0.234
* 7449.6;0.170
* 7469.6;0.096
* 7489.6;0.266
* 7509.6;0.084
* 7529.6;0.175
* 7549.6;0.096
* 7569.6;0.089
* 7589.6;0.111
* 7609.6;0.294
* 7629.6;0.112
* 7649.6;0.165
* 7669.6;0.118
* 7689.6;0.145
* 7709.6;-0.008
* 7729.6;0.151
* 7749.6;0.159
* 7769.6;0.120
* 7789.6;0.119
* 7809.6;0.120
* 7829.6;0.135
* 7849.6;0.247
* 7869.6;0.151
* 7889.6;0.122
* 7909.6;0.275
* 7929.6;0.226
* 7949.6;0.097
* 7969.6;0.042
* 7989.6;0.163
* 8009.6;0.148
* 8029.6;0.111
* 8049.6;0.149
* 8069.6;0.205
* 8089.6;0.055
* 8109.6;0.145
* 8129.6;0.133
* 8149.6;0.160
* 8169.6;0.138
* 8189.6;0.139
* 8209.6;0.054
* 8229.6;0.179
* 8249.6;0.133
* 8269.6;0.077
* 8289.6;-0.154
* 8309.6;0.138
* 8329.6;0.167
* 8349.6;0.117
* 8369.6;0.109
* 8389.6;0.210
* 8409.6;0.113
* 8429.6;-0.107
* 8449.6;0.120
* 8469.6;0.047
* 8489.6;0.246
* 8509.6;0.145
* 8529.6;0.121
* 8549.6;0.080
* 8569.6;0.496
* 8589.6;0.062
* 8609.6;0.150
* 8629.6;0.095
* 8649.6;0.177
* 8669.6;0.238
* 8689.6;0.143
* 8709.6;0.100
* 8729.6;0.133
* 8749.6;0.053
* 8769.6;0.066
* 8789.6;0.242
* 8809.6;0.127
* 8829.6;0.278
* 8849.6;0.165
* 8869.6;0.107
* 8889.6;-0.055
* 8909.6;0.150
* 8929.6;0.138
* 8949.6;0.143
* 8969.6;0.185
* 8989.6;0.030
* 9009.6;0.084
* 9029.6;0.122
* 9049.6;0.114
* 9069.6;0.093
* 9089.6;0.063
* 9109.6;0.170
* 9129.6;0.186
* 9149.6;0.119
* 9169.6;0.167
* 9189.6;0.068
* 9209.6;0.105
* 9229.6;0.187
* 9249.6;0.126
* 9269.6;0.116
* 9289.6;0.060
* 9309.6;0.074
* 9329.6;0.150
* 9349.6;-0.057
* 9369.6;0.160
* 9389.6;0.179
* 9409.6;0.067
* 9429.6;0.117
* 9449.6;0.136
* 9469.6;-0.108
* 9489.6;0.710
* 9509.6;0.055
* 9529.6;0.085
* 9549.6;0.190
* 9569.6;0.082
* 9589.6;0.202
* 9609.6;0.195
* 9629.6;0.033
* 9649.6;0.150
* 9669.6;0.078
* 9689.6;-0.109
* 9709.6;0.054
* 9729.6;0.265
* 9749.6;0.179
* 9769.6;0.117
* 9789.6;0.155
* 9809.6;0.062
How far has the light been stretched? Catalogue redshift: 0.711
